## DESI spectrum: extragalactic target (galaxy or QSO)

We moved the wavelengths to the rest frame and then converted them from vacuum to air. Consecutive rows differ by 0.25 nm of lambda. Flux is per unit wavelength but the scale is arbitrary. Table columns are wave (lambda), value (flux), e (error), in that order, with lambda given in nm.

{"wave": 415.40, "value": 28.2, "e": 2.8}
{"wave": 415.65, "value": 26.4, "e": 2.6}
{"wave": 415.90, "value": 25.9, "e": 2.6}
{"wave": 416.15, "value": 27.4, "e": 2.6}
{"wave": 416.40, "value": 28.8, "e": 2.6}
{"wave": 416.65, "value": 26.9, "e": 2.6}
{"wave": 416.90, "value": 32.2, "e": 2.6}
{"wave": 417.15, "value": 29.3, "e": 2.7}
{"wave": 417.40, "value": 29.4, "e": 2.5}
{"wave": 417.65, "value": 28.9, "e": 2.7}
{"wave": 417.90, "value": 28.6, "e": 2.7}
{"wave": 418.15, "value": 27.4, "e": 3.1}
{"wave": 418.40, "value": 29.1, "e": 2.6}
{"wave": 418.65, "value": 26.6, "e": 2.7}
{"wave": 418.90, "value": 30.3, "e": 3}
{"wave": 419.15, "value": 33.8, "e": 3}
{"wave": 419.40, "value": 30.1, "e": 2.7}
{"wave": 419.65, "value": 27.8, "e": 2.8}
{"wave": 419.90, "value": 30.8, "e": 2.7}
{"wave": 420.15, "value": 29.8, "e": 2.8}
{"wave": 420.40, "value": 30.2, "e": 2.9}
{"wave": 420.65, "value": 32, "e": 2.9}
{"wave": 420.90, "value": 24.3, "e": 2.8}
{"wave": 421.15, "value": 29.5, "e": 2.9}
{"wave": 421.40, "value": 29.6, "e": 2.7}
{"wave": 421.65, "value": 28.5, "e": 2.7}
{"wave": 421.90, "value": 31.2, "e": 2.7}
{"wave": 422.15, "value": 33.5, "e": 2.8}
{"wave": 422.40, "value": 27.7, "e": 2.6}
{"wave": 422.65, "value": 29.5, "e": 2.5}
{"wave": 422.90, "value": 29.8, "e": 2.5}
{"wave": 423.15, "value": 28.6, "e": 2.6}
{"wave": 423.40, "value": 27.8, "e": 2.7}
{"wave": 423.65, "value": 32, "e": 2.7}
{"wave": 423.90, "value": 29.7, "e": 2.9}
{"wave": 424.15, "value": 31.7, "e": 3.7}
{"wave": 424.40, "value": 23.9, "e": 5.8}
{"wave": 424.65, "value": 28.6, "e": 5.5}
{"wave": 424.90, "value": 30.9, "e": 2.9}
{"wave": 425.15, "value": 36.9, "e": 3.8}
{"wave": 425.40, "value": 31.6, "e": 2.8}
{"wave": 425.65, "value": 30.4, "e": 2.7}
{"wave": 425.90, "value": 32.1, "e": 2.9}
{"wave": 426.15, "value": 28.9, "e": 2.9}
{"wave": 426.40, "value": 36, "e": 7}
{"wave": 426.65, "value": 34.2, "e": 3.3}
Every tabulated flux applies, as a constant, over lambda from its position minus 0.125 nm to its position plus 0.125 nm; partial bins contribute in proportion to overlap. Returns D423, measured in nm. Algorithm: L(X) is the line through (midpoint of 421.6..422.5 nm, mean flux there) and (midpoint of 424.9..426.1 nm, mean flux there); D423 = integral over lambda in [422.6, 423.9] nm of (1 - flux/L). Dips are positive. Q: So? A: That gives 0.06 nm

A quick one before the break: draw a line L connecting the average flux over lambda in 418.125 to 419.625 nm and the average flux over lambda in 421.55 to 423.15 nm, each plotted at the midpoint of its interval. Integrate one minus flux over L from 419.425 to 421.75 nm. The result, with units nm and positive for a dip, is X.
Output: 0.04 nm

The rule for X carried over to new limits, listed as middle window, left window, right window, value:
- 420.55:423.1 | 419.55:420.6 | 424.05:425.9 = 0.05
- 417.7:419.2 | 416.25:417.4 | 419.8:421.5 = 0.01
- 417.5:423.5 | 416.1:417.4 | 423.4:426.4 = 0.08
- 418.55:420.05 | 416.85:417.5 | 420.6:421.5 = -0.04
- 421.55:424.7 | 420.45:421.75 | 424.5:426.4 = 0.07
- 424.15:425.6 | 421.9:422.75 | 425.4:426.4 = 0.03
